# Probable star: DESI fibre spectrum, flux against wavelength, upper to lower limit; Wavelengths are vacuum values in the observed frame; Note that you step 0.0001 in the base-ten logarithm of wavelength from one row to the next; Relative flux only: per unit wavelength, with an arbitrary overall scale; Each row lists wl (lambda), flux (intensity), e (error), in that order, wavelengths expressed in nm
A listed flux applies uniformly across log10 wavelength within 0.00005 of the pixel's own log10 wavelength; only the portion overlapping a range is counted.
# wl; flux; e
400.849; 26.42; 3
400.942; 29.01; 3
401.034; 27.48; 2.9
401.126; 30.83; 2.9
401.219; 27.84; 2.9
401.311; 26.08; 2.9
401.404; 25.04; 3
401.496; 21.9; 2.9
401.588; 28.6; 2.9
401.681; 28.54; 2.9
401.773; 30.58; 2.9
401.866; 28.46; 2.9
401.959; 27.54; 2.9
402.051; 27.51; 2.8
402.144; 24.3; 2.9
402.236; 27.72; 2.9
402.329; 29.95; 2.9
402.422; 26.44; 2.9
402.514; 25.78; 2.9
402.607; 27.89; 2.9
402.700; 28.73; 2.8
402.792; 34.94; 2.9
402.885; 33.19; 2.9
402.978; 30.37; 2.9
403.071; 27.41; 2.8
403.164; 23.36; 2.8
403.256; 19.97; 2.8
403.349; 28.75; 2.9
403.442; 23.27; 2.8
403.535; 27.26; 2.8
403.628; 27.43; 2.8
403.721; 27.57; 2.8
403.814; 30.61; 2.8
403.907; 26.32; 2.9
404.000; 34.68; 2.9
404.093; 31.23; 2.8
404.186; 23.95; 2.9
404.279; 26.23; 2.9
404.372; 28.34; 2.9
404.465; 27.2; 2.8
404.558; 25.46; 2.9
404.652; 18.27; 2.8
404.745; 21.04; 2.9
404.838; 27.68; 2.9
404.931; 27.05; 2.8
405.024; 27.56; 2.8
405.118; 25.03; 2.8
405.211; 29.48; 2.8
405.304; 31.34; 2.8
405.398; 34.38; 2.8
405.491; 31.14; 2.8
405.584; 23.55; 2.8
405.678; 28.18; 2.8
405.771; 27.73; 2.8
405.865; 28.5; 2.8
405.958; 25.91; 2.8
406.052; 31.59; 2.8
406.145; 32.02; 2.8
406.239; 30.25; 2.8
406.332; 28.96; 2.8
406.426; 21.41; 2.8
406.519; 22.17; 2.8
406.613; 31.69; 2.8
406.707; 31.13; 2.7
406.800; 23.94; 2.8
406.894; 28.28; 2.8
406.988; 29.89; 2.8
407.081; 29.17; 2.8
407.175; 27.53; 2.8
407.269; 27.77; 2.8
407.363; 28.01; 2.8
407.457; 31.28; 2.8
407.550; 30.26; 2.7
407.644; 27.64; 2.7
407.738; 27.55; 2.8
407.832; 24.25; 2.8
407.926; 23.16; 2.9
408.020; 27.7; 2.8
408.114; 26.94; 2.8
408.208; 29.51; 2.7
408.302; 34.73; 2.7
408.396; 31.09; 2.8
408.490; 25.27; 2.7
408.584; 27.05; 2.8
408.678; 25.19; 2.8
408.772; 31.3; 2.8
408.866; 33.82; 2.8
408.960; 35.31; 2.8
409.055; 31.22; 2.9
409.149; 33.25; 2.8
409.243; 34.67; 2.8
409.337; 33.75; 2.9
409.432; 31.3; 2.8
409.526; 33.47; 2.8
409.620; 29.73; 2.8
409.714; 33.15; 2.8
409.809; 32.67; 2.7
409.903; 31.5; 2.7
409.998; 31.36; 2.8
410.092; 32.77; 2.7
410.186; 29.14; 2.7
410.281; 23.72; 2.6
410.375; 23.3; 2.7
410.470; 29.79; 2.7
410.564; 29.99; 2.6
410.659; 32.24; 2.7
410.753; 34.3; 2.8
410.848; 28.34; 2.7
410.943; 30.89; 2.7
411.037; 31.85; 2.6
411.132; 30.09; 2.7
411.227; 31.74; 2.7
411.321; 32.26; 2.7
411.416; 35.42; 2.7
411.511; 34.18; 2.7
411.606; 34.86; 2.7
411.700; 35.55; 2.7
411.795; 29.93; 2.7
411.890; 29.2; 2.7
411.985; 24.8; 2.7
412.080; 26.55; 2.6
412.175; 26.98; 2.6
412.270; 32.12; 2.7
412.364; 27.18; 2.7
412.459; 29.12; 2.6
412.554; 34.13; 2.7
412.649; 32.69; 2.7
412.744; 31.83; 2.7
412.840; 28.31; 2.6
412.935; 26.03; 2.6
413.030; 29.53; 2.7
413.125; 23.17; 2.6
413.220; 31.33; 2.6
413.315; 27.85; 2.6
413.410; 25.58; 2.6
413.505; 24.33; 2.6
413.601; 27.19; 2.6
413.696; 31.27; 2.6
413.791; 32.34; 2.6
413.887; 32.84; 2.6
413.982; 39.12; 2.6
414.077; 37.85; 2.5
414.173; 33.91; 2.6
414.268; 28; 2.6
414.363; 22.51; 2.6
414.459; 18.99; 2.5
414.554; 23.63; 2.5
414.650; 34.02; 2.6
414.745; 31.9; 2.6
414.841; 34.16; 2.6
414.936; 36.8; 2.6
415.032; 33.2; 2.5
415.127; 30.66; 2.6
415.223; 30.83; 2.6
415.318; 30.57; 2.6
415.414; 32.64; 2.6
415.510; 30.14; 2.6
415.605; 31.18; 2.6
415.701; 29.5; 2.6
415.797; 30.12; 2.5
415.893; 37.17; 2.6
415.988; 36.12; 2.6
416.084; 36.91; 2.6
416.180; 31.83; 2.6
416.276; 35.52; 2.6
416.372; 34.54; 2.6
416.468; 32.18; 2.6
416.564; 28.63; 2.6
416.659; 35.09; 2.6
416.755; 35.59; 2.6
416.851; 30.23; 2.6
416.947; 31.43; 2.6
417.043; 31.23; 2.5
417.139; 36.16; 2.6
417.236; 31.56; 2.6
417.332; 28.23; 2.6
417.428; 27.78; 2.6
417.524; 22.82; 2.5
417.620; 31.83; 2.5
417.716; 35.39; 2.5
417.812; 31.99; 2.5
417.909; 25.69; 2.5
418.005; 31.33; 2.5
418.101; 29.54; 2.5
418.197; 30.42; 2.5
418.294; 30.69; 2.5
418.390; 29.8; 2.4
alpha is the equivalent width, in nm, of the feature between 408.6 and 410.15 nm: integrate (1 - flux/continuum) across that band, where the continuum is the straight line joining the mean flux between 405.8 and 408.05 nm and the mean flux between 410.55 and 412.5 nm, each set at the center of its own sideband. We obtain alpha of -0.13 nm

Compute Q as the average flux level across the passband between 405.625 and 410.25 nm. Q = 29.4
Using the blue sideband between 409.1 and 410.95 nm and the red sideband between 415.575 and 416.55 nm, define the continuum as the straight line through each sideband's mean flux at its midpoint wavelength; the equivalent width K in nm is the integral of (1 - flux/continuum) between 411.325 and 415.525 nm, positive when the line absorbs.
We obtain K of 0.26 nm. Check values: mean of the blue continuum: 31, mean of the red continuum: 33.3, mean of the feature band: 30.3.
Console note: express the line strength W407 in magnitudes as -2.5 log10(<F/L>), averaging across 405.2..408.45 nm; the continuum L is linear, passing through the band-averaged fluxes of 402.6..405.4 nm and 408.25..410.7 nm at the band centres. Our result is 0.03 mag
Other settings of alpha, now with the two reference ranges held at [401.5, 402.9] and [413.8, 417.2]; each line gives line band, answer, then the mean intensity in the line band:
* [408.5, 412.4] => -0.02 nm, 30.8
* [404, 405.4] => 0.10 nm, 27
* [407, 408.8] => 0.11 nm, 28.2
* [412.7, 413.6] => 0.11 nm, 27.5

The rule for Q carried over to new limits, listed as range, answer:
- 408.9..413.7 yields 30.4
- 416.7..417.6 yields 30.6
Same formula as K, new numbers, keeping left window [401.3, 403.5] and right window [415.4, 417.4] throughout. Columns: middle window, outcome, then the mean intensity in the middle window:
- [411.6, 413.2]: 0.09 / 29.4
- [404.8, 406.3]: -0.02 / 28.8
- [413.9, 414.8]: 0.05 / 30.1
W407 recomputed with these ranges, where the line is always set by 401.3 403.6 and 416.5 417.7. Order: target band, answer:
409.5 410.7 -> -0.032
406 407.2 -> 0.003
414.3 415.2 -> 0.033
